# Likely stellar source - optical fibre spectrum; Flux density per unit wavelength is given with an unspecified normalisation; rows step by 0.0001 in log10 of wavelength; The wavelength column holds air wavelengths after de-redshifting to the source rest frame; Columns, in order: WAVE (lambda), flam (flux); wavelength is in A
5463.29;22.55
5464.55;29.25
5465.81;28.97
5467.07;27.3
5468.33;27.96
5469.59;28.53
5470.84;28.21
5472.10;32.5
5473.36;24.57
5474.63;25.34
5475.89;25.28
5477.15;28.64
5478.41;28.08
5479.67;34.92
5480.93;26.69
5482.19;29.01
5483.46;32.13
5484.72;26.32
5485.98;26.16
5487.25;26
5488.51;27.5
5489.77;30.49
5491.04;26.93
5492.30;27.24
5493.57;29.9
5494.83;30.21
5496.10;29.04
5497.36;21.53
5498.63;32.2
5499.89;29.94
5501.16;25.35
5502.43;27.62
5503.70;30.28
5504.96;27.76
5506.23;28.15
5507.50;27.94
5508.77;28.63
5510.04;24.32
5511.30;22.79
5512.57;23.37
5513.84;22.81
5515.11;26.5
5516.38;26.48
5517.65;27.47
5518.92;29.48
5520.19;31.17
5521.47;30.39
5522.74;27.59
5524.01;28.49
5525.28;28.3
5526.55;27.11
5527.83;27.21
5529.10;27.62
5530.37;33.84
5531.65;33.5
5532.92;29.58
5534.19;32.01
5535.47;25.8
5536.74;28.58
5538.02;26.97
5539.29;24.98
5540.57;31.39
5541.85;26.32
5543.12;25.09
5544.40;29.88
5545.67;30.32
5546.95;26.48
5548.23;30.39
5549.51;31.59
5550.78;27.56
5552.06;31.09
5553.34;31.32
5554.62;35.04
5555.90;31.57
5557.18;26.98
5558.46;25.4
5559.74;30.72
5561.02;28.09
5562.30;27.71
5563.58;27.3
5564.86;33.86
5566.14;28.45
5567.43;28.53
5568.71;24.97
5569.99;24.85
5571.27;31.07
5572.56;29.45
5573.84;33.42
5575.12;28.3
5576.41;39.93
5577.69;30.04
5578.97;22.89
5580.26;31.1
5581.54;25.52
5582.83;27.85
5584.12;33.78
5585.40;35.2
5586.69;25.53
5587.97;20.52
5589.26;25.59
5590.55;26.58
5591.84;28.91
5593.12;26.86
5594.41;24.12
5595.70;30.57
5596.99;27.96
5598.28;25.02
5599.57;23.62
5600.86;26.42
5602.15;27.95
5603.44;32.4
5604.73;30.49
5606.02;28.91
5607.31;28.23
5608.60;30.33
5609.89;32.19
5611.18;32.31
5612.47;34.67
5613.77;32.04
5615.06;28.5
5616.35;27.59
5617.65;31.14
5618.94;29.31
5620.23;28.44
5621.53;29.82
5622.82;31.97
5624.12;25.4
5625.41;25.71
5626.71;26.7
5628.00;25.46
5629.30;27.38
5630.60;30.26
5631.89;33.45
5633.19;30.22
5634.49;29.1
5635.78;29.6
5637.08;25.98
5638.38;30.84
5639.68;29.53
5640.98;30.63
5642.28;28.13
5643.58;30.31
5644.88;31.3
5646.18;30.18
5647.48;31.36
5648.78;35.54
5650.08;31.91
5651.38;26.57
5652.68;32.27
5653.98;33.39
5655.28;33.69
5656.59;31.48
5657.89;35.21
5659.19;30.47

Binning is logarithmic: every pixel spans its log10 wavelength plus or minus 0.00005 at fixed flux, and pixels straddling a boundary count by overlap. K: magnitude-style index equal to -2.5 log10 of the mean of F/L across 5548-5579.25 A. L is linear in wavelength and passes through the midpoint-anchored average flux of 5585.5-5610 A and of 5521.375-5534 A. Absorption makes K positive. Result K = -0.05 mag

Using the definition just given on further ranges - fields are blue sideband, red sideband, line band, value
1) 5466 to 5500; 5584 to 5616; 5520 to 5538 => -0.03 mag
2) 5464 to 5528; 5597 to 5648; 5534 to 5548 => 0.02 mag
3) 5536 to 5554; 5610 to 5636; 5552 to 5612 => 0.01 mag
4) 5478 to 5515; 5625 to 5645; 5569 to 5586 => -0.06 mag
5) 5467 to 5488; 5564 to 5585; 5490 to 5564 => 0.02 mag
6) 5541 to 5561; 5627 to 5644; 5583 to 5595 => 0.07 mag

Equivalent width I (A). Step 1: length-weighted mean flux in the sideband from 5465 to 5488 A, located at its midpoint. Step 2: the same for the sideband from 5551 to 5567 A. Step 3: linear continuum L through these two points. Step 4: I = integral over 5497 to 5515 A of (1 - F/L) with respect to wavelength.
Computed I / 1.26 A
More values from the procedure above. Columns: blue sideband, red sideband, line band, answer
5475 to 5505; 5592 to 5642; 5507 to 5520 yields 1.04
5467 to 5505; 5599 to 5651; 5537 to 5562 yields -0.11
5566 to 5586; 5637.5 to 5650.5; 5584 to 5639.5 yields 2.92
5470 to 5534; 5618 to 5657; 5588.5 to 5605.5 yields 1.13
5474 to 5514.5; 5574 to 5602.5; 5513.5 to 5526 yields -0.13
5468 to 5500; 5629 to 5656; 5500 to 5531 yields 1.25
